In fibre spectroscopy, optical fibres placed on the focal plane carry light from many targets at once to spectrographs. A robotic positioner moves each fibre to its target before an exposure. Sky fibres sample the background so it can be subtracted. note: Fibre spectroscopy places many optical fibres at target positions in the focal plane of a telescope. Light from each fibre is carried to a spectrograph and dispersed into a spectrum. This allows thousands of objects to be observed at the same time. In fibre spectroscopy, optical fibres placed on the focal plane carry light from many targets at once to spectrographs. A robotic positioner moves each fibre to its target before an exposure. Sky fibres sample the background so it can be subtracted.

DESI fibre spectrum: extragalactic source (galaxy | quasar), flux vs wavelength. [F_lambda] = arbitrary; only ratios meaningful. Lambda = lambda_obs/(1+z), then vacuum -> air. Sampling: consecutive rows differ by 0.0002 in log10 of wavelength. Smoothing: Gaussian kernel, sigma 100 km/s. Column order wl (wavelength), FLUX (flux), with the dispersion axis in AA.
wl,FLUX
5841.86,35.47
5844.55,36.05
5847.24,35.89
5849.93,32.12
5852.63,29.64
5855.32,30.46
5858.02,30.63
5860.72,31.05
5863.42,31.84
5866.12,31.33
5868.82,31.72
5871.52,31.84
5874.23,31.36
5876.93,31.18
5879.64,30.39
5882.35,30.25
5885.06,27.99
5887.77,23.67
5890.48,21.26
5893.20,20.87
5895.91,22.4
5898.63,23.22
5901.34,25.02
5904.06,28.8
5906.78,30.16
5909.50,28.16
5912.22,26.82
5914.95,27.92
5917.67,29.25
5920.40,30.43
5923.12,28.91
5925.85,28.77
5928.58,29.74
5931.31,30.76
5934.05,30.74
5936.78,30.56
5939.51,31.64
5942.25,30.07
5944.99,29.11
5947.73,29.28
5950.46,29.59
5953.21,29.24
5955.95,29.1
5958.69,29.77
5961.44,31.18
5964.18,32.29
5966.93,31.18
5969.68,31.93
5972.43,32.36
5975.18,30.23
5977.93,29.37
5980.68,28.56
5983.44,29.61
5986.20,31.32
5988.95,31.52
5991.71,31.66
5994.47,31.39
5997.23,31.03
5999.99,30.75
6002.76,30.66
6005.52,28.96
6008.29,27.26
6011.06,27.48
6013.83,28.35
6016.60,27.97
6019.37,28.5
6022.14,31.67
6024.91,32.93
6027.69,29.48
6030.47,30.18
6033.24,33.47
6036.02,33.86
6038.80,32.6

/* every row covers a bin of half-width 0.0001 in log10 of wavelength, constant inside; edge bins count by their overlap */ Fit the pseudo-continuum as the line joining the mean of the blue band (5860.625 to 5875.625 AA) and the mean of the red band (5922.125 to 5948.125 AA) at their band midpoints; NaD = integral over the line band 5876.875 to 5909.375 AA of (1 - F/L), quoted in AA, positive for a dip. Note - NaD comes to 5.1 AA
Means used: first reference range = 31.6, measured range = 26.1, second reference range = 30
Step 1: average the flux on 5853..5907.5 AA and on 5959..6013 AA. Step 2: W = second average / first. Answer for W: 1.1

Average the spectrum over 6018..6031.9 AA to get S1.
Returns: 30.6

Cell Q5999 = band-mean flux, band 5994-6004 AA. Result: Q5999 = 30.9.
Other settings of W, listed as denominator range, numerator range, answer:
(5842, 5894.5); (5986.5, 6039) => 1.01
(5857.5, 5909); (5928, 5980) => 1.08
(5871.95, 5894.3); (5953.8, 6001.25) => 1.12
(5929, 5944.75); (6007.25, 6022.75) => 0.93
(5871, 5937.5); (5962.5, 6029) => 1.08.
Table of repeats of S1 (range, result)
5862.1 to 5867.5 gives 31.6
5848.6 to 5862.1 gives 30.8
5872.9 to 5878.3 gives 31.3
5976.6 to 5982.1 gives 29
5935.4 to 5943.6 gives 30.8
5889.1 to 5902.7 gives 22.6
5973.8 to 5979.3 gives 29.8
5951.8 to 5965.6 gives 30.3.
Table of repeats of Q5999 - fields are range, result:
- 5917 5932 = 29.6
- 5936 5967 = 30.2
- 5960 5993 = 30.9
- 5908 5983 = 29.9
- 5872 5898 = 26.7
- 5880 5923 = 26.6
